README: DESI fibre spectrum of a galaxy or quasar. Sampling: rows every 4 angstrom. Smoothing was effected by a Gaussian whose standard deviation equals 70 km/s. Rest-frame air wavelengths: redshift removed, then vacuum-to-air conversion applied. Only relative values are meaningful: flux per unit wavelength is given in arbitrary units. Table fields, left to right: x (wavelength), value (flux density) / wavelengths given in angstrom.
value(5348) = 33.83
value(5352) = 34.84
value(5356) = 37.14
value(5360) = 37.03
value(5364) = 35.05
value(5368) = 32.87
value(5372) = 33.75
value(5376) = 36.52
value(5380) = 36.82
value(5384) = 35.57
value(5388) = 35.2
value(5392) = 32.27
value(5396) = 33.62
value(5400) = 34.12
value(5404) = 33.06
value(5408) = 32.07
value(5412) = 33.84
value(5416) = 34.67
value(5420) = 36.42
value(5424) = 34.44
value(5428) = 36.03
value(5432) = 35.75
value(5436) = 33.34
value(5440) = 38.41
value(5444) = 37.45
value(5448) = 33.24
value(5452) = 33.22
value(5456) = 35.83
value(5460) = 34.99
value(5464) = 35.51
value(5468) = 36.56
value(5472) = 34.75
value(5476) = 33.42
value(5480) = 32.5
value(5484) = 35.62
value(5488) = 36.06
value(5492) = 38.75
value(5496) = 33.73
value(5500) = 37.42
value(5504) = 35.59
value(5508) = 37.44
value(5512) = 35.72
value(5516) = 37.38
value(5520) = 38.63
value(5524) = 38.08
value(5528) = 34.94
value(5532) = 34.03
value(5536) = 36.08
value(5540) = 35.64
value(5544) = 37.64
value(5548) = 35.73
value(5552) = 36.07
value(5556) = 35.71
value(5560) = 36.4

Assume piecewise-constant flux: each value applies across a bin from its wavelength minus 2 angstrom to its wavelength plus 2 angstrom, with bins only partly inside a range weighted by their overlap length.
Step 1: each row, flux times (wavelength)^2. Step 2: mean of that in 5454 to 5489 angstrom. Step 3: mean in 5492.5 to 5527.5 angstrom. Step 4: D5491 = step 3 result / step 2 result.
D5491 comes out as 1.07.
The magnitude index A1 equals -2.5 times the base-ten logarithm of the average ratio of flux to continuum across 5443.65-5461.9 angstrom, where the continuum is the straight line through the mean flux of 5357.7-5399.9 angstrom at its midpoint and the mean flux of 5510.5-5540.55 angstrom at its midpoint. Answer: 0.027 mag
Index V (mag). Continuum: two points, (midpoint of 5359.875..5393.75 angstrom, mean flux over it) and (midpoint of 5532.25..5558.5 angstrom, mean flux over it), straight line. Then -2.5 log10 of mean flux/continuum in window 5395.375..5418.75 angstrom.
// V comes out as 0.05 mag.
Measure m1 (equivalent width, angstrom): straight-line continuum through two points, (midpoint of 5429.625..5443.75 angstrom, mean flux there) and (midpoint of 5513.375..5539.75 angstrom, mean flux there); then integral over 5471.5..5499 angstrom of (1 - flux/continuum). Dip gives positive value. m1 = 0.9 angstrom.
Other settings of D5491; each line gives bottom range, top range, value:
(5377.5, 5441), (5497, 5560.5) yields 1.10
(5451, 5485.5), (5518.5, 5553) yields 1.07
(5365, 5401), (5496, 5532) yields 1.11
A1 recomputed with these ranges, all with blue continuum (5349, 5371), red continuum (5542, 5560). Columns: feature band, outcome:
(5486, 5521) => -0.02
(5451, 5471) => 0.02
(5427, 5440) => 0.01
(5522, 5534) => 0.01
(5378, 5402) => 0.03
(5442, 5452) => 0.02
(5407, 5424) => 0.04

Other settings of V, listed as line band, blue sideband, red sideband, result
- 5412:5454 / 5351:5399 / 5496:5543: 0.01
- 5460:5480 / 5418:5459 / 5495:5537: 0.03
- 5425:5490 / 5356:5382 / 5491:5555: 0.03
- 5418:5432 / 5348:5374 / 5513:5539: 0.00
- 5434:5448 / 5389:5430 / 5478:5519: -0.04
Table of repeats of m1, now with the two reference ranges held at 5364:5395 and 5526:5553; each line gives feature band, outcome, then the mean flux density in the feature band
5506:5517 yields -0.39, 36.8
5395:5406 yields 0.39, 33.6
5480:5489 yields 0.08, 35.1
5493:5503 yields -0.12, 35.9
